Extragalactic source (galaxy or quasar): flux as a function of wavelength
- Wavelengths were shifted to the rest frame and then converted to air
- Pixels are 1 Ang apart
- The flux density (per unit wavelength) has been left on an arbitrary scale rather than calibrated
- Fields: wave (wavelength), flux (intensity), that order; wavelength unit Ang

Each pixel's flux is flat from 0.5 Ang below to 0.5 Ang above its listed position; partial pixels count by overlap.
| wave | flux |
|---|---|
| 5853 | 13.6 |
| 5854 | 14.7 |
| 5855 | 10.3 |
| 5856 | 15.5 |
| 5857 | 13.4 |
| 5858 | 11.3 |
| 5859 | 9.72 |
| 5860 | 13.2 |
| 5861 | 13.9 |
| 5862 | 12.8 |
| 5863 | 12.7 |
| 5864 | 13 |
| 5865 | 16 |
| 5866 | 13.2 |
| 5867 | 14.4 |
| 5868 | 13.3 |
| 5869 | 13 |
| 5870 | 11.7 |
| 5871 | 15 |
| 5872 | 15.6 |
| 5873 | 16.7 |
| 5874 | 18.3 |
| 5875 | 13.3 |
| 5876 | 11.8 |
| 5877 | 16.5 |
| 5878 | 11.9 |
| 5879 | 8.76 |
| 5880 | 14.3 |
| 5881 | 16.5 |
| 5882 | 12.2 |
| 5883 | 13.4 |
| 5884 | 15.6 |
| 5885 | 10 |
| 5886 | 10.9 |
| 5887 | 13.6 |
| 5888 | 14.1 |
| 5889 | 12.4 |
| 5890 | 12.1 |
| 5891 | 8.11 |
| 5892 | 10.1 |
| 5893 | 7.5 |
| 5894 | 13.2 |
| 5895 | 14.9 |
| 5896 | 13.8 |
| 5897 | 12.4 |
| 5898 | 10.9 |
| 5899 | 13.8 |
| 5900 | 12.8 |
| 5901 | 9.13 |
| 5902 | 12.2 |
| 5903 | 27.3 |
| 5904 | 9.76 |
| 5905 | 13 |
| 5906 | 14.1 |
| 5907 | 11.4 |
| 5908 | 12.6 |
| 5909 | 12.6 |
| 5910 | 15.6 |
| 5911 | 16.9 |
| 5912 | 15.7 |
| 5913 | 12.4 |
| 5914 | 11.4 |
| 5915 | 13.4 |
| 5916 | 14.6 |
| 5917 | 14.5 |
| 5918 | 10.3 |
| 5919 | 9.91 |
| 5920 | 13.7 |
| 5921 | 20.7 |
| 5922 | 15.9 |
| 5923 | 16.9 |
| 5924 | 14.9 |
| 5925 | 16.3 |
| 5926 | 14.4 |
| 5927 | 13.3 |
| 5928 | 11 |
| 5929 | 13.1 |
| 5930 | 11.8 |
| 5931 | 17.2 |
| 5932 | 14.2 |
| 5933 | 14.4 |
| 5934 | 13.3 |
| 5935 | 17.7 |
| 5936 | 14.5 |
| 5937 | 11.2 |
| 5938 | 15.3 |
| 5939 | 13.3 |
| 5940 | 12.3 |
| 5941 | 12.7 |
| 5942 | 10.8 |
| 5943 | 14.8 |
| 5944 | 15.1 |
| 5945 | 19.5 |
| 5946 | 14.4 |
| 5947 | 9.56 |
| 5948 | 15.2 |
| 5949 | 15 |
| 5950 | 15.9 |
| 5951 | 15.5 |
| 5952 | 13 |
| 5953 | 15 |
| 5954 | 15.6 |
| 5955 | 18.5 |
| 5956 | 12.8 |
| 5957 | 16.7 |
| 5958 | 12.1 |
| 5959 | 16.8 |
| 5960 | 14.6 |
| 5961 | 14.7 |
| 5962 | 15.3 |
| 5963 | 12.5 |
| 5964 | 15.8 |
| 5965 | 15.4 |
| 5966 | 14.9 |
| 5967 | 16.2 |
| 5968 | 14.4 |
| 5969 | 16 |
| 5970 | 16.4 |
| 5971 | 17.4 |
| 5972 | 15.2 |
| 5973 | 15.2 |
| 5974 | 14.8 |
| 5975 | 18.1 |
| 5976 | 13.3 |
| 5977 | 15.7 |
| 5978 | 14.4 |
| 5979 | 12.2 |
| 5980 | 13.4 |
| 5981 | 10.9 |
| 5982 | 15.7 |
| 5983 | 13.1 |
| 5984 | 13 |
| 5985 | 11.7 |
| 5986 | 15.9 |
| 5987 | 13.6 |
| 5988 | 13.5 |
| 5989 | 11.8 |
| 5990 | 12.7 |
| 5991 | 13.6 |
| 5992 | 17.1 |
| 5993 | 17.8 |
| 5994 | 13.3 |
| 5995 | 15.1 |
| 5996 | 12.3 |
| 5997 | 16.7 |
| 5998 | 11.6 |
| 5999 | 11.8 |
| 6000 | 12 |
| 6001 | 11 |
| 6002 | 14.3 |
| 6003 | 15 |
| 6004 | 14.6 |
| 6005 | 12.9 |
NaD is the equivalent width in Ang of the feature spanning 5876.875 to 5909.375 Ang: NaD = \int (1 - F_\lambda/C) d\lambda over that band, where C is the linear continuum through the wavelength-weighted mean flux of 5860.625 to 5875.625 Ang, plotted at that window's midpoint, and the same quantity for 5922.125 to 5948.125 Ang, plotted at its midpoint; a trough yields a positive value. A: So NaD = 3.3 Ang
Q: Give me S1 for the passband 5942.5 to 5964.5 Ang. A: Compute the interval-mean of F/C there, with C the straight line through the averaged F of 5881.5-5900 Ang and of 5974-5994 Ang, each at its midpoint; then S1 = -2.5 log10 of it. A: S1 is -0.11 mag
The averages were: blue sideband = 12.2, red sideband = 14.1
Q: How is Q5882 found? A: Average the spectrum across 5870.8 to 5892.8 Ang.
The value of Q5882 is 13.1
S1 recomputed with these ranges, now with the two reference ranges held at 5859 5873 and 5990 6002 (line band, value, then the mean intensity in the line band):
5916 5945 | -0.03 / 14.2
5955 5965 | -0.08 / 14.8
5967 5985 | -0.06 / 14.6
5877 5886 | 0.06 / 12.9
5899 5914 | -0.01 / 13.9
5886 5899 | 0.15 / 12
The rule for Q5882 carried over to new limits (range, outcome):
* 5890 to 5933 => 13.5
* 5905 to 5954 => 14.1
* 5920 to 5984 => 14.7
